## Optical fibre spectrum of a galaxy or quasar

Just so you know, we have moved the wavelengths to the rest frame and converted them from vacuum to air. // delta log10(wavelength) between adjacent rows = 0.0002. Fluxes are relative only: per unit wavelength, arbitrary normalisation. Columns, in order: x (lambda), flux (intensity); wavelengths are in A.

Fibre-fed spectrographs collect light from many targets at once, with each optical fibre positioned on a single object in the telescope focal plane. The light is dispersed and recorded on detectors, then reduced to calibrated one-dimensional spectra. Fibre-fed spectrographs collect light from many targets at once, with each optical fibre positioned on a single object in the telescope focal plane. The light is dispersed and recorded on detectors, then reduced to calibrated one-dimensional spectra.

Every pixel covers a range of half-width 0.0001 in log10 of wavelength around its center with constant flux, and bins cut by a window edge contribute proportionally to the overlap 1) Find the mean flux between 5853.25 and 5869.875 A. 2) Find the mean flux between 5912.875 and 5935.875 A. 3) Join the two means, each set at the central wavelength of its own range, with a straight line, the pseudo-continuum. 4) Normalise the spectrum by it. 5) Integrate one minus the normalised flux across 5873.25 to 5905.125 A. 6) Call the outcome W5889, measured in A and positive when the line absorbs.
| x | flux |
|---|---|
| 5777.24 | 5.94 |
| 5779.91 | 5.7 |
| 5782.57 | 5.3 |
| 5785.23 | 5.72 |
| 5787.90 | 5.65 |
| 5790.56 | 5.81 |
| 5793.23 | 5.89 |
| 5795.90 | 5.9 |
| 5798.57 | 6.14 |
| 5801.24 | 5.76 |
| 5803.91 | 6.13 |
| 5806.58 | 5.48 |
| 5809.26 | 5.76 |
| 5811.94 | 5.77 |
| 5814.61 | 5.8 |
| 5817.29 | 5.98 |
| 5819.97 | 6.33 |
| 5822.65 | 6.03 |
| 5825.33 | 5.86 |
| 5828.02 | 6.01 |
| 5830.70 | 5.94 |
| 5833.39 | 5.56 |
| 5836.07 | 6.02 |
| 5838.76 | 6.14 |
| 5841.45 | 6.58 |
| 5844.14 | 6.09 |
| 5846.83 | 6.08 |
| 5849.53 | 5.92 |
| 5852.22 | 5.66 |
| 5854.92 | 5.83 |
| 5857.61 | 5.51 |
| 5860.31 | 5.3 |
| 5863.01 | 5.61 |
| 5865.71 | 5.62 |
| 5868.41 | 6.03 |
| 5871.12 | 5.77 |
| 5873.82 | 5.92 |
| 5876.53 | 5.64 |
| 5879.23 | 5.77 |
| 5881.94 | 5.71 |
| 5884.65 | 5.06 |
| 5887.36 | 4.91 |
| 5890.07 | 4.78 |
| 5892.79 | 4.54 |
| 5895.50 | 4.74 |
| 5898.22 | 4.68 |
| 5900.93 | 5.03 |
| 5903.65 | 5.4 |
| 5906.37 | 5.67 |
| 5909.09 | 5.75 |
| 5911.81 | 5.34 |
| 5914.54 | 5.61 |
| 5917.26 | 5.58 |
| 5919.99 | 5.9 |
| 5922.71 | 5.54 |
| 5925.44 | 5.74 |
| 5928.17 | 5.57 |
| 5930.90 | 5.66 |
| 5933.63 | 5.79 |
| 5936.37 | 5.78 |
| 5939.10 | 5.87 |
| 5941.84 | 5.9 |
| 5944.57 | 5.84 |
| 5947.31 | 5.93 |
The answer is 2.8 A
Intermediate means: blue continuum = 5.65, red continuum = 5.67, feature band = 5.16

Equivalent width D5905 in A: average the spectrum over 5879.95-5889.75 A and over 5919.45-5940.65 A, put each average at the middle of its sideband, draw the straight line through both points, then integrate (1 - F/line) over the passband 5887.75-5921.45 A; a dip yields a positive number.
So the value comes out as 1.24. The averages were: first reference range 5.21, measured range 5.24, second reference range 5.73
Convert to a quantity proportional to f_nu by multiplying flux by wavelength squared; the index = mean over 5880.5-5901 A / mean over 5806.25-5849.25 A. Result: 0.84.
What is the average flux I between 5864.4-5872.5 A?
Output 5.81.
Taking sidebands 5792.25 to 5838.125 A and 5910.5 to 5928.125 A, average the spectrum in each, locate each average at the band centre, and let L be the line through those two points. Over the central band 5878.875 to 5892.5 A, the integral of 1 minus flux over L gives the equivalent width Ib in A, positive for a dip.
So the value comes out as 1.3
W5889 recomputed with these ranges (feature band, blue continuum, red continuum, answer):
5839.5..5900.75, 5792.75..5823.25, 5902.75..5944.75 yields 2.8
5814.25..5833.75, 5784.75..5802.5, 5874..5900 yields -1.2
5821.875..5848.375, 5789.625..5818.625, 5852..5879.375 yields -1.2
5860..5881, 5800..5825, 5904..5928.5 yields 0.1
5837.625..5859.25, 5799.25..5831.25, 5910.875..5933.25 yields -0.5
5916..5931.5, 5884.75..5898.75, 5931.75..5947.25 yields -0.5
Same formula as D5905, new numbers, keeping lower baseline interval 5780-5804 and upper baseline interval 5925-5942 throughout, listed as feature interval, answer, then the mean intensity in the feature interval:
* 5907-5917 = 0.3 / 5.58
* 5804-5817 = 0.0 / 5.77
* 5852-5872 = 0.4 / 5.66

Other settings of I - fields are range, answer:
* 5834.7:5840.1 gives 6.08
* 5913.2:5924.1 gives 5.66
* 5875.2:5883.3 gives 5.71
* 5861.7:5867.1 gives 5.62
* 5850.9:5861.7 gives 5.57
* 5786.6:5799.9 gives 5.88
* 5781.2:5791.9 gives 5.62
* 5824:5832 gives 5.94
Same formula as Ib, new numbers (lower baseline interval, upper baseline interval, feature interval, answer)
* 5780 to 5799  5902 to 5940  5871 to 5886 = 0.1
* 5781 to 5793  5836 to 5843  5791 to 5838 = 0.6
